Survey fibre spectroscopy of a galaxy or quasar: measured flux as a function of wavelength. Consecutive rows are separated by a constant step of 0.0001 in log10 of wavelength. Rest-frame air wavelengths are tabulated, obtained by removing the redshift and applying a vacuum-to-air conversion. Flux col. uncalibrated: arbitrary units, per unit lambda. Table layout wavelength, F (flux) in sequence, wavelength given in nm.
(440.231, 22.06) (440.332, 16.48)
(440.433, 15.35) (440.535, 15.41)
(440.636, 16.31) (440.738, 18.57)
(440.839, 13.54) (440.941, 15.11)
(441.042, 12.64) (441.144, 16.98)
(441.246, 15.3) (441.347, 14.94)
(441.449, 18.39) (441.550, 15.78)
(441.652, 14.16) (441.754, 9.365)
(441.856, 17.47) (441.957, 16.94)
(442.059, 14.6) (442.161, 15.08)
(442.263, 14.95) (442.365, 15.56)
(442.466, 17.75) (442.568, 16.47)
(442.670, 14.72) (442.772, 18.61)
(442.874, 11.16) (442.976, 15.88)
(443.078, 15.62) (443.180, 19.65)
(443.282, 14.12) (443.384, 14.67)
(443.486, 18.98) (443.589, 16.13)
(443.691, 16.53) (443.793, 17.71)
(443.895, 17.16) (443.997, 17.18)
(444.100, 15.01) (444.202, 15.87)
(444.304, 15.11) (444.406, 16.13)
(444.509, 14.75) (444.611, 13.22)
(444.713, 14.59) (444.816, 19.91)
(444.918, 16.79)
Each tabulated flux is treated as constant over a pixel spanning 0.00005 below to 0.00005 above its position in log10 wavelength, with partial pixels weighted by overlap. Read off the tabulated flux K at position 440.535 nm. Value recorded 15.41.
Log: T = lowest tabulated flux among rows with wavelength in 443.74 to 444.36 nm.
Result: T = 15.01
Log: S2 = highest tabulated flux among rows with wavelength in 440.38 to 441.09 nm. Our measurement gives 18.57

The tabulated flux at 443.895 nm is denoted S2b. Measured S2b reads 17.16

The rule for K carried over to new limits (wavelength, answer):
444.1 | 15.01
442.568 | 16.47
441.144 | 16.98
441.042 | 12.64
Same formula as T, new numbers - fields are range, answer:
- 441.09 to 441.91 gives 9.365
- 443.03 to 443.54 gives 14.12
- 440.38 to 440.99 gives 13.54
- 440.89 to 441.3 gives 12.64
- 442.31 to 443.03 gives 11.16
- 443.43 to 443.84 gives 16.13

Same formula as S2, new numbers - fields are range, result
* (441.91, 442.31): 16.94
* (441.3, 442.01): 18.39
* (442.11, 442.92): 18.61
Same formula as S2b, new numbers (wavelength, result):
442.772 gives 18.61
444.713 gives 14.59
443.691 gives 16.53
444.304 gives 15.11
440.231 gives 22.06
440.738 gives 18.57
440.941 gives 15.11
